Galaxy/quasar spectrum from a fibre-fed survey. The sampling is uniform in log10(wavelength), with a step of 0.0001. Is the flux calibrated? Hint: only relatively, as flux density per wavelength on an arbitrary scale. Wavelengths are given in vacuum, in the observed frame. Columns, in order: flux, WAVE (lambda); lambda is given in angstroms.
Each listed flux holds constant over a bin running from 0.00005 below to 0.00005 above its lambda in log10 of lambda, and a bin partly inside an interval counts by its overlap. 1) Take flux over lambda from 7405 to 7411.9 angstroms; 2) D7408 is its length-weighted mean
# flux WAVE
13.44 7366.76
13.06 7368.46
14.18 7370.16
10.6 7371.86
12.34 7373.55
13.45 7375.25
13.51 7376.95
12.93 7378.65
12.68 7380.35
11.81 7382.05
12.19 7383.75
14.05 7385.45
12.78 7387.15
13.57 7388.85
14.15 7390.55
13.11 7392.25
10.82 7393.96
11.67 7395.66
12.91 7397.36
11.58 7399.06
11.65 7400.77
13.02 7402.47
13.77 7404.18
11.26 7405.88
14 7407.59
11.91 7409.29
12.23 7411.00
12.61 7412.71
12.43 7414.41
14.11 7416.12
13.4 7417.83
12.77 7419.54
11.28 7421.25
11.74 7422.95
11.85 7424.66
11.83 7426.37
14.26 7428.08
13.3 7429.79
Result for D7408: 12.4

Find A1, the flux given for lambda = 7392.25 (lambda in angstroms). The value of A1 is 13.11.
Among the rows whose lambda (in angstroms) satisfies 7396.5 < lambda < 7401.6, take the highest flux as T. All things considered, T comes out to 12.91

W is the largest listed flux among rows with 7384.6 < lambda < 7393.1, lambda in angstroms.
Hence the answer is 14.15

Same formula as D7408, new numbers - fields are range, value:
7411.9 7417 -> 13.1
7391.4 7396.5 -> 11.9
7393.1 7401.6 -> 11.7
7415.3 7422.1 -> 12.9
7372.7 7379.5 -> 13.1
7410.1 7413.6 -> 12.4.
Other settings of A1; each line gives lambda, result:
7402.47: 13.02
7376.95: 13.51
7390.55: 14.15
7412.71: 12.61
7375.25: 13.45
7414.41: 12.43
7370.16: 14.18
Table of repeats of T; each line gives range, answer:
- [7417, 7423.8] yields 13.4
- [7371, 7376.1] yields 13.45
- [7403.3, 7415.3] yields 14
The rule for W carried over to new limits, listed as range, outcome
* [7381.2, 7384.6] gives 12.19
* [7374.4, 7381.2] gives 13.51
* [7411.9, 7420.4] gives 14.11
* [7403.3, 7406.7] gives 13.77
